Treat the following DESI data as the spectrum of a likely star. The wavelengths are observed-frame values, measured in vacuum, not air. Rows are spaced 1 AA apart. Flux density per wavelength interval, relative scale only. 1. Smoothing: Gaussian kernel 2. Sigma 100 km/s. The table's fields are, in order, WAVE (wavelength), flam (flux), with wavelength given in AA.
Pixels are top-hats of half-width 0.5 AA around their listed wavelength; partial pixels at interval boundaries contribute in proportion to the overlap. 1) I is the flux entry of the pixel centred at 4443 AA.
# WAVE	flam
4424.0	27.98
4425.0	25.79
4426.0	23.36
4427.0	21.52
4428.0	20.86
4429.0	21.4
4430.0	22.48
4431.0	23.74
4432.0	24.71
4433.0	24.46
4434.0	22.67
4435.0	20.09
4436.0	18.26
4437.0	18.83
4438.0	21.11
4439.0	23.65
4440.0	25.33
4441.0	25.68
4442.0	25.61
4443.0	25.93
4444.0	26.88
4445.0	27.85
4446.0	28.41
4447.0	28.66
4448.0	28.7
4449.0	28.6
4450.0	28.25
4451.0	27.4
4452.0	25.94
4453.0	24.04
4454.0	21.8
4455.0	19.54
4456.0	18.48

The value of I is 25.93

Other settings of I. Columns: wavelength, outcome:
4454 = 21.8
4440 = 25.33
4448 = 28.7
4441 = 25.68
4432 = 24.71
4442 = 25.61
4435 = 20.09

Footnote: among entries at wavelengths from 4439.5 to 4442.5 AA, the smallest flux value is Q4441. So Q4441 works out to 25.33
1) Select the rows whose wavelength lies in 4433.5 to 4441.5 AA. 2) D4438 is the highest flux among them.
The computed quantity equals 25.68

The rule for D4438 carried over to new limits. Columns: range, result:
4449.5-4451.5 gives 28.25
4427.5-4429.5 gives 21.4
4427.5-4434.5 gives 24.71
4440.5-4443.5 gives 25.93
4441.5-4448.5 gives 28.7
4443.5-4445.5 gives 27.85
